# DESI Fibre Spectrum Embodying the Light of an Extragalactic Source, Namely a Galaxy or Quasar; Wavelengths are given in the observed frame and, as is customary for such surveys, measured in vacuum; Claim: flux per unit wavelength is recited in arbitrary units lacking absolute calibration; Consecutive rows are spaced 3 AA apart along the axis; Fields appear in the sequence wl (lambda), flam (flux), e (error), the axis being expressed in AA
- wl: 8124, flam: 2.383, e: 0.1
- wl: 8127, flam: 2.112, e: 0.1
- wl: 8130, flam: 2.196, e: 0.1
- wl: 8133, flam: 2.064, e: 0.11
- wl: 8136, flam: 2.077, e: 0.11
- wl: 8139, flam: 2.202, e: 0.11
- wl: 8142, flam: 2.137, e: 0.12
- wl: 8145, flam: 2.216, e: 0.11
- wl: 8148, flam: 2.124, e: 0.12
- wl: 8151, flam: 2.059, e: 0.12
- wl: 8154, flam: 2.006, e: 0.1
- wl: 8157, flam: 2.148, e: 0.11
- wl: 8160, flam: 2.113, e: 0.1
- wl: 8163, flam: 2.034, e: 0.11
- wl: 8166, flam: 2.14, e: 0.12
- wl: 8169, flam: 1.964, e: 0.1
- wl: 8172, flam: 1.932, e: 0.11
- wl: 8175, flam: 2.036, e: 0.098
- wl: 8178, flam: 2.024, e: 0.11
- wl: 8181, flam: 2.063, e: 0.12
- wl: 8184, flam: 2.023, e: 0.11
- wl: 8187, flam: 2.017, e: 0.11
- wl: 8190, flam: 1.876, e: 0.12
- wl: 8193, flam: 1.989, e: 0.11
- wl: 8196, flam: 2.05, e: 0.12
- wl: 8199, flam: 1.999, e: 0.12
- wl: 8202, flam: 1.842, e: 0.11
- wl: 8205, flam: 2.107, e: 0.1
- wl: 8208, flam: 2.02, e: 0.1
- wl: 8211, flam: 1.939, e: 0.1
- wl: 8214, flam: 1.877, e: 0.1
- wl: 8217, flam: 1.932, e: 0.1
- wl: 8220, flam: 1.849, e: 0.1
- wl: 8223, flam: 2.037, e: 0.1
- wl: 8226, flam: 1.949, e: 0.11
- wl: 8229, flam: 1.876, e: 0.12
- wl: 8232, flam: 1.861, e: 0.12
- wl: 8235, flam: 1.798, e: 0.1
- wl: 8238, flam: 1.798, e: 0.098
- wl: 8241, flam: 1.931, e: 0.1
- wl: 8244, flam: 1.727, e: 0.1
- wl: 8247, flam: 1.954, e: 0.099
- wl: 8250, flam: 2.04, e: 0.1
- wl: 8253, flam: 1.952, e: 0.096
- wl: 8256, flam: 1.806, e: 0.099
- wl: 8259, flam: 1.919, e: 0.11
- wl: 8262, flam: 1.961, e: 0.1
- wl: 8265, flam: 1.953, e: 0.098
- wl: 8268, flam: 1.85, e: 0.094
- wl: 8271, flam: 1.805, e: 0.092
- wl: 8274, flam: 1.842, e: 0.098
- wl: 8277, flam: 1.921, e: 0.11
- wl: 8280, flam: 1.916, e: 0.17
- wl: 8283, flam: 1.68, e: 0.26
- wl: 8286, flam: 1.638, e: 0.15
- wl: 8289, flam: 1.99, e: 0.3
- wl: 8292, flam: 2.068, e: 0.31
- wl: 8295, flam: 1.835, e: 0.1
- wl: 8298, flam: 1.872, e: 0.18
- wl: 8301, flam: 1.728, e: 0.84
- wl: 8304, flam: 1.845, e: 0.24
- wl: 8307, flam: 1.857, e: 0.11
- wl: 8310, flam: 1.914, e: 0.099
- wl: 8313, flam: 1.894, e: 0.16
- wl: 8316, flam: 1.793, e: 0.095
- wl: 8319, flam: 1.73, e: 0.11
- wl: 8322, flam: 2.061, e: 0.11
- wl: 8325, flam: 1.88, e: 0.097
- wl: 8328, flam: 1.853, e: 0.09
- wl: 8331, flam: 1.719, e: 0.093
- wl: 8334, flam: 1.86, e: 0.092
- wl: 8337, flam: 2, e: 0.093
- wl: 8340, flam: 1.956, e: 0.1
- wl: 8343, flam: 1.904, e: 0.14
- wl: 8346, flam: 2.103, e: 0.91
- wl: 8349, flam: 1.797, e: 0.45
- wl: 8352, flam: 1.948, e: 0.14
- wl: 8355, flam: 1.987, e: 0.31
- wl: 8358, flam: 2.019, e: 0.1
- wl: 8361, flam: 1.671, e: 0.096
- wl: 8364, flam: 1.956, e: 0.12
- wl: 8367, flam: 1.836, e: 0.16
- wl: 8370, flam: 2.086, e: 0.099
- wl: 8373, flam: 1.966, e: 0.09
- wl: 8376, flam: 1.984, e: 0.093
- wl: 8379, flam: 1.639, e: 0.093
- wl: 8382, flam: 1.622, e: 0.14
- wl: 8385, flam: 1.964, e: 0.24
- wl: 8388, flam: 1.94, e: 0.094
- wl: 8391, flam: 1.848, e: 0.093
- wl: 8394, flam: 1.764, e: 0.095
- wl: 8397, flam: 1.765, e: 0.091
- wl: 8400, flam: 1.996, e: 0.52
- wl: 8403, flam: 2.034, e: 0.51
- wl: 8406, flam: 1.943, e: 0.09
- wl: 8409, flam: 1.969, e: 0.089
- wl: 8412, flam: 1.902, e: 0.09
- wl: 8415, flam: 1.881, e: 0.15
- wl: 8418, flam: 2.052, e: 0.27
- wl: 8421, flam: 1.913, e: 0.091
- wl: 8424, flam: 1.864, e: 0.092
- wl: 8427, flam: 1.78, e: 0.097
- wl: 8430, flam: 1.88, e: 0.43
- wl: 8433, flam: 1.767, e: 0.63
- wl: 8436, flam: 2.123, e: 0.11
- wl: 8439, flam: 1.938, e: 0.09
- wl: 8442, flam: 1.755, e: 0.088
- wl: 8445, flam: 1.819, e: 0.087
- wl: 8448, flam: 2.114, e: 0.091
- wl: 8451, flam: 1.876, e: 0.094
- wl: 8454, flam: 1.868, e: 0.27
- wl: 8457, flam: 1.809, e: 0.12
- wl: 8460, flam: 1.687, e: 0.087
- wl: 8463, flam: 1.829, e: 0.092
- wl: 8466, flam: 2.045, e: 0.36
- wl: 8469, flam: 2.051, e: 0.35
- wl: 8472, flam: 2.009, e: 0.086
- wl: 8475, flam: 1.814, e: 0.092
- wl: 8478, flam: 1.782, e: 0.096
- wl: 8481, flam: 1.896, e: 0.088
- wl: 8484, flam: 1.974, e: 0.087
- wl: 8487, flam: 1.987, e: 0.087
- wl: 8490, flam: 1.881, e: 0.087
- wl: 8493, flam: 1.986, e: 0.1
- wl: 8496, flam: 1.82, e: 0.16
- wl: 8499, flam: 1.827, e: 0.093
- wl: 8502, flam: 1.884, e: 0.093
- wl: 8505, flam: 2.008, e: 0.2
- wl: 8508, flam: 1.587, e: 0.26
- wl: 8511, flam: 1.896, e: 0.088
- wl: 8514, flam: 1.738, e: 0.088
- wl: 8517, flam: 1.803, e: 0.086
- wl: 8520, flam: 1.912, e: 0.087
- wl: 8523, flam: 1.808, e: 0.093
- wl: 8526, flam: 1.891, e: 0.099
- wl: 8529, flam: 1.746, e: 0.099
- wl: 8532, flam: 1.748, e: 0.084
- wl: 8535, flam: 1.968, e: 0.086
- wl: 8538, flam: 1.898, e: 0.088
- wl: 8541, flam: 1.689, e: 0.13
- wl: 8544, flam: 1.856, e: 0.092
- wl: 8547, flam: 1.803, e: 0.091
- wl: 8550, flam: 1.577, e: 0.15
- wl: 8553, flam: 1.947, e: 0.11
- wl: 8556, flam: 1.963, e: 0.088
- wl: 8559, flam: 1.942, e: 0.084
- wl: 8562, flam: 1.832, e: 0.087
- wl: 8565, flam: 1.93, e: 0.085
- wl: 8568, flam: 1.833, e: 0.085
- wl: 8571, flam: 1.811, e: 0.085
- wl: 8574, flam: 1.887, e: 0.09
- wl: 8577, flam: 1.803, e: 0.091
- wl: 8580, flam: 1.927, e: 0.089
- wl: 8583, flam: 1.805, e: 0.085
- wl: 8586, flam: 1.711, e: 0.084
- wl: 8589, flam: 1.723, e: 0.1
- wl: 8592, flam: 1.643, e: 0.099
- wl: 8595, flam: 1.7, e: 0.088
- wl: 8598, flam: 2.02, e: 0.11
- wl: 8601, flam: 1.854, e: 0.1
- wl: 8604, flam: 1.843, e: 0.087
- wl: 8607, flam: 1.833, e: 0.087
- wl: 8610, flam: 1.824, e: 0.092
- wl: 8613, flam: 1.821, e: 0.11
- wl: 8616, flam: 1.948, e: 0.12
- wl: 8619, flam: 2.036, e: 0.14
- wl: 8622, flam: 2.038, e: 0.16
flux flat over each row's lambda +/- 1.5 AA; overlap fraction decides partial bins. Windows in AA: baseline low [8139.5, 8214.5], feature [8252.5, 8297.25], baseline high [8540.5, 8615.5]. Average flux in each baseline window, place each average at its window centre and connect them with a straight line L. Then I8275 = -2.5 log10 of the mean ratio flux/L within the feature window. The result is 0.06 mag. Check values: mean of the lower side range 2.03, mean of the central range 1.87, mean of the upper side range 1.83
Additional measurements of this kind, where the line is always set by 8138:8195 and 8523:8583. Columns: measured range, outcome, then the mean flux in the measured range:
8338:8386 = 0.03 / 1.9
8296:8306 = 0.09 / 1.82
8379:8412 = 0.03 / 1.87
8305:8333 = 0.07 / 1.86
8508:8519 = 0.05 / 1.79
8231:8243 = 0.10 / 1.84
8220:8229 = 0.04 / 1.95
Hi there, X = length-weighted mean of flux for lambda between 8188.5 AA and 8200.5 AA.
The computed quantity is 1.98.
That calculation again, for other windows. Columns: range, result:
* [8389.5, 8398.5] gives 1.79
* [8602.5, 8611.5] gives 1.83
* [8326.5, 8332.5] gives 1.79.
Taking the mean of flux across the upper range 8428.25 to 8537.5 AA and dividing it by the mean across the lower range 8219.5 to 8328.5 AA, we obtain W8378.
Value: 1.00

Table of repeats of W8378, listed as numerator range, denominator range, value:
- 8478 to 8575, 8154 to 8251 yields 0.94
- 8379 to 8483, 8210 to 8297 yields 1.00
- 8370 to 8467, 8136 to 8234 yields 0.94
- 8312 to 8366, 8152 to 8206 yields 0.94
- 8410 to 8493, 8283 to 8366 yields 1.01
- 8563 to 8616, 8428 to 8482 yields 0.97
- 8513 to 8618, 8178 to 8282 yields 0.95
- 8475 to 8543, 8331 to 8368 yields 0.97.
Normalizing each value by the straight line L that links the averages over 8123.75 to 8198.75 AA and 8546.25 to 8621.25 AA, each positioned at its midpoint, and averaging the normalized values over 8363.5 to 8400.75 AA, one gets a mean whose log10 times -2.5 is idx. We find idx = 0.05 mag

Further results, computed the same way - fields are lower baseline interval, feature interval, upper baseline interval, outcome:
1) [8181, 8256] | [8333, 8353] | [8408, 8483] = -0.01 mag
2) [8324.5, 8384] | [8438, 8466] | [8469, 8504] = 0.02 mag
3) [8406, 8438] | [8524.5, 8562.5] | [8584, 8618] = 0.01 mag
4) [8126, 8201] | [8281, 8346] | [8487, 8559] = 0.06 mag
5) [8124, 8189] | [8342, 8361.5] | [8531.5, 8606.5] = 0.02 mag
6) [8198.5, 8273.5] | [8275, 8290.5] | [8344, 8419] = 0.05 mag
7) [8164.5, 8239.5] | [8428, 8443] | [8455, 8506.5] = 0.01 mag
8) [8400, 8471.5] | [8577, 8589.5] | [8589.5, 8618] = 0.03 mag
